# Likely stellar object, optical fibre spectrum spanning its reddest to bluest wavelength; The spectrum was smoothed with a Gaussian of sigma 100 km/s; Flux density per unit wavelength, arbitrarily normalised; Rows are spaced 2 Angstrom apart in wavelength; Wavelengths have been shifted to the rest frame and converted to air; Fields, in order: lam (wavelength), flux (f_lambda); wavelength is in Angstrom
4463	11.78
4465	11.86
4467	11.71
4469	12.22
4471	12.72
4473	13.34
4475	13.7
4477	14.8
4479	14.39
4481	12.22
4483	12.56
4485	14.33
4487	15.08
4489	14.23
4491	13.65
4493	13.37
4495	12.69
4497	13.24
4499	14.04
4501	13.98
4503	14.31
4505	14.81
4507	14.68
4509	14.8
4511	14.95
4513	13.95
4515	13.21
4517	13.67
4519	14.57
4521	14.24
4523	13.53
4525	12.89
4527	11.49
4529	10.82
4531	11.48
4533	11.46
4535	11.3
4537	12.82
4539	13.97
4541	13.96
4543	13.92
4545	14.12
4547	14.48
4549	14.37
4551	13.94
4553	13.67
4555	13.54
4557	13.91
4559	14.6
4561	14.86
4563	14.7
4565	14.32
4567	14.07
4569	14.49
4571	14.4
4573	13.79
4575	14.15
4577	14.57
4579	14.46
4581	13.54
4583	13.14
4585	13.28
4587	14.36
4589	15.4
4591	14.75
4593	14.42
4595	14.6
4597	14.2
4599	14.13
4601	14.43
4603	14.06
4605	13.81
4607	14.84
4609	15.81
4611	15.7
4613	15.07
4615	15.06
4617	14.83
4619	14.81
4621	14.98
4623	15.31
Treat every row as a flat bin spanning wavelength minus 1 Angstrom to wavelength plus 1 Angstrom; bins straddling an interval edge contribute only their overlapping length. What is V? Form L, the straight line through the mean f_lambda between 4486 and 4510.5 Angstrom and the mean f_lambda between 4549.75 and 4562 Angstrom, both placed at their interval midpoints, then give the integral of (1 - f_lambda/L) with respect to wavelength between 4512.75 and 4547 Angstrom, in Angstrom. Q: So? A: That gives 2.54 Angstrom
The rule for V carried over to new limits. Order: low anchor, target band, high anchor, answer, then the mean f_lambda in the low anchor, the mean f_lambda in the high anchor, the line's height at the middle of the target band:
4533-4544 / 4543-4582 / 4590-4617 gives -1.6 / 13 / 14.7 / 13.6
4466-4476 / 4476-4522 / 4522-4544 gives -4.9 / 12.7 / 12.5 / 12.6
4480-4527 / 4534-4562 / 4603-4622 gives 0.9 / 13.8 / 14.9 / 14.3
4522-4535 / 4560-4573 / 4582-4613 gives -1.1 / 11.9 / 14.5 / 13.3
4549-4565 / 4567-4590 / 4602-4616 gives 0.6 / 14.2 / 14.9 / 14.5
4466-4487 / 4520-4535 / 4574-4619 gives 1.7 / 13.3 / 14.5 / 13.8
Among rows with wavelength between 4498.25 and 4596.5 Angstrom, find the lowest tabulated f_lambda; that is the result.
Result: 10.82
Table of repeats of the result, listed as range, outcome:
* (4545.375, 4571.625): 13.54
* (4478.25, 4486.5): 12.22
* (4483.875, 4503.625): 12.69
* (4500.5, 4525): 12.89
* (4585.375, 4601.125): 14.13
